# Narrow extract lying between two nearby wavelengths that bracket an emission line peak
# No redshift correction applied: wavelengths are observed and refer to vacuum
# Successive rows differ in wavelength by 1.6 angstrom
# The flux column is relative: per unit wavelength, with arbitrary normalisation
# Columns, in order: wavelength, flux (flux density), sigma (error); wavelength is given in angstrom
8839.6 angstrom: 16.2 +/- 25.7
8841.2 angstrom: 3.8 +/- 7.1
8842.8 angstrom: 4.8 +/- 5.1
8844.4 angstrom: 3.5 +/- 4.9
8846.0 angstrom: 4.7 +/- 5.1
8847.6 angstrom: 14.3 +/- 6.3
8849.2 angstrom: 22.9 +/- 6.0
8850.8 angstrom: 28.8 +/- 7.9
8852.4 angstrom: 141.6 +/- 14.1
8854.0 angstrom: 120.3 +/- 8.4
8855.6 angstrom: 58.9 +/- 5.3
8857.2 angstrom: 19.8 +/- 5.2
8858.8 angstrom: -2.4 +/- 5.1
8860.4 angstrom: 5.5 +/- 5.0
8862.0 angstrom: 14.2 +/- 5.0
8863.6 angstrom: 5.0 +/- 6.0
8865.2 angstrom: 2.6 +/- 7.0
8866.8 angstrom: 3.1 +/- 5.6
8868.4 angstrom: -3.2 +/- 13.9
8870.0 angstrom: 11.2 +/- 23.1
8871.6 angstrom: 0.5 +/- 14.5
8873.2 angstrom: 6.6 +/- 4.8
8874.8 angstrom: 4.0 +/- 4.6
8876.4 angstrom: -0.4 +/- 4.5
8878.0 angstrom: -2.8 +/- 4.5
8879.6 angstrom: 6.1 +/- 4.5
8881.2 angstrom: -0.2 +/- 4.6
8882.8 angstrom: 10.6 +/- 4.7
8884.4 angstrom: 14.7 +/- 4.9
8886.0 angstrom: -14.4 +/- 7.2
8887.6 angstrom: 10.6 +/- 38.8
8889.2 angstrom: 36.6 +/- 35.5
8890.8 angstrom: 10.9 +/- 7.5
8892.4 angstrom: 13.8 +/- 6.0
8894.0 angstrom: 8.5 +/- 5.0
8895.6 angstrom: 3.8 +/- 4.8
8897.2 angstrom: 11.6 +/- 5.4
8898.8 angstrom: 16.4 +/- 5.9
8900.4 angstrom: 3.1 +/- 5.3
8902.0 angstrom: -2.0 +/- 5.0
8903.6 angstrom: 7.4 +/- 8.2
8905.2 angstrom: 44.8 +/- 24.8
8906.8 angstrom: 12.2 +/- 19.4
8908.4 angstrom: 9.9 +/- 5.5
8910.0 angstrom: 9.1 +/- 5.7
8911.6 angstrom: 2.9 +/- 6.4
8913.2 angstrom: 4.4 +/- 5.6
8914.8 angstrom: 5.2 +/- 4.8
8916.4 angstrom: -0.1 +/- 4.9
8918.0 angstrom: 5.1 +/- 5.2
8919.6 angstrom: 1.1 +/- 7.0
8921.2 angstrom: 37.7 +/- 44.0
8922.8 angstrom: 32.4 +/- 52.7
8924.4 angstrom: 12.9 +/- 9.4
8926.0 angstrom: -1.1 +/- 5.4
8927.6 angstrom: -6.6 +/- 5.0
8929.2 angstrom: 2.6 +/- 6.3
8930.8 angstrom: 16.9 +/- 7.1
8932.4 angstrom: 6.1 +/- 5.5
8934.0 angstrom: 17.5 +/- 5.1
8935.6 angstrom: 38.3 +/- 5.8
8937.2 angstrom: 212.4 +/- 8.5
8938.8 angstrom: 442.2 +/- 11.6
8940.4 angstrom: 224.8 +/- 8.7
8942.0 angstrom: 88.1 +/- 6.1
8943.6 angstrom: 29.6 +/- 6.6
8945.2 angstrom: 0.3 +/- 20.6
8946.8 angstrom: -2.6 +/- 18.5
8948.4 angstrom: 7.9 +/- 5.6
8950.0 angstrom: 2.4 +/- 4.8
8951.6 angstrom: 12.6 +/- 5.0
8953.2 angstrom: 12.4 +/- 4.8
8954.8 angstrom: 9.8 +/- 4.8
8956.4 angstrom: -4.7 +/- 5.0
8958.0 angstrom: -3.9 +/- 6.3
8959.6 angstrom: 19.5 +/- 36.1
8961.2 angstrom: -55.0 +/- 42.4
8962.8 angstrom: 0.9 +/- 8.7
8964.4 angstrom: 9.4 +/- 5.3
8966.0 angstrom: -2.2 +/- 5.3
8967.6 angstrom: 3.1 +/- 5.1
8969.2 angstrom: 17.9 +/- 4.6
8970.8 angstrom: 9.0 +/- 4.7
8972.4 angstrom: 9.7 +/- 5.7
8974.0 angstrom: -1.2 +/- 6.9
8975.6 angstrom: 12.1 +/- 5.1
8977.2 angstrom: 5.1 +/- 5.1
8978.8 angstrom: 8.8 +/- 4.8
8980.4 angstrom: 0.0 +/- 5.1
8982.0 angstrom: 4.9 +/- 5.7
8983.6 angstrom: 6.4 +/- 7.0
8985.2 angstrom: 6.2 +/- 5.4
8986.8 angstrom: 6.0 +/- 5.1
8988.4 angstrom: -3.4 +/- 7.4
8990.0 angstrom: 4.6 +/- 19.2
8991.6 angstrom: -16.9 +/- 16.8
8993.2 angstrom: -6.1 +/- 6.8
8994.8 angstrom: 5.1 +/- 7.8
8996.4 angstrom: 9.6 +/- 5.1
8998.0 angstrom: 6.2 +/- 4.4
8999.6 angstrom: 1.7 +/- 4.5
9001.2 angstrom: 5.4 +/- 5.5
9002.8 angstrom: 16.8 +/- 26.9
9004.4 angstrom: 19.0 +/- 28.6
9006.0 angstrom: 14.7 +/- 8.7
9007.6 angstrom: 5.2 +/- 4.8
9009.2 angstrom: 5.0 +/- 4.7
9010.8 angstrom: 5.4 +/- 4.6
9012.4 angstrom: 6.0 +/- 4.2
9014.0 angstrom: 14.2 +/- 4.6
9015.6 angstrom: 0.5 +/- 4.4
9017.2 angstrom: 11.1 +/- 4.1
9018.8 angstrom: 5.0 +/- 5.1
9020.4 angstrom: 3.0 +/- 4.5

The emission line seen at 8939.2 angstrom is [O III] 5007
